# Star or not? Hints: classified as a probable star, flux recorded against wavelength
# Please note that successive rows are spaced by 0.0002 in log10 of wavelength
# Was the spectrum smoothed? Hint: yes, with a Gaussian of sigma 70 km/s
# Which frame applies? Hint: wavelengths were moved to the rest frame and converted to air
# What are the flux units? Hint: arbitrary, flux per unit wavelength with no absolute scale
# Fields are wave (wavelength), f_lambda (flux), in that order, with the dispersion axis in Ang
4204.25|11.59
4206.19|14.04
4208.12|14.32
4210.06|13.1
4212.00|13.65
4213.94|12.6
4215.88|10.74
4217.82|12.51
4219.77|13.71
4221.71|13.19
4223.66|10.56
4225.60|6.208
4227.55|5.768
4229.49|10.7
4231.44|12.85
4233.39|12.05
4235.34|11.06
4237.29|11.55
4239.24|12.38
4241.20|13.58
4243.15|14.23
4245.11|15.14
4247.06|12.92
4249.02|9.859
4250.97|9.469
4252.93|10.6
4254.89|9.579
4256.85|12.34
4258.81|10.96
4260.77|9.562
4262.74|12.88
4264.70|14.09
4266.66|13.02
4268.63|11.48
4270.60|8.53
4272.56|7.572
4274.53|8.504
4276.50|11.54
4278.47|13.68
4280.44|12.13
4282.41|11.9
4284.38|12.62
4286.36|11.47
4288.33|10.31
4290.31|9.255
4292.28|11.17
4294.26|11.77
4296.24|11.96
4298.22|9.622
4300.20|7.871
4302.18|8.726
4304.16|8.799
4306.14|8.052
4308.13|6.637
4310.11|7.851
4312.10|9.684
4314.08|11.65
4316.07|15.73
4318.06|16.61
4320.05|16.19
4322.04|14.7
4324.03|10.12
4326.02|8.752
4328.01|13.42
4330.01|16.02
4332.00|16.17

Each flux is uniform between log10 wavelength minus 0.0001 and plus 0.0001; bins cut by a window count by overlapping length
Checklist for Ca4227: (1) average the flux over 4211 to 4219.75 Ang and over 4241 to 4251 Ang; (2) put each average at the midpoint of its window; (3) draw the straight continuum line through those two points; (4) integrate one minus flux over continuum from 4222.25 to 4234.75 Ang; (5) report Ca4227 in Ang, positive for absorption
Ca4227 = 2.7 Ang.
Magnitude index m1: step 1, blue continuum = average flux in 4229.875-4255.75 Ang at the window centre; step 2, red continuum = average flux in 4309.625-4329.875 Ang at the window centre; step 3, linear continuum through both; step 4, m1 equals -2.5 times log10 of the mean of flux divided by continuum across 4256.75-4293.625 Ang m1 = 0.10 mag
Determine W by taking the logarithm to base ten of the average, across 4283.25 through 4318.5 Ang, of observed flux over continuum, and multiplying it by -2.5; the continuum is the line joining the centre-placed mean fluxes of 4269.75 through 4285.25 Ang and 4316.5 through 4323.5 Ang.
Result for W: 0.260 mag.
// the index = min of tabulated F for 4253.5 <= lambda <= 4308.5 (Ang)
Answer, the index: 6.637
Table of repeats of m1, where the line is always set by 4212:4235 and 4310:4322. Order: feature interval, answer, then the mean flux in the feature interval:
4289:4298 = 0.18 mag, 10.9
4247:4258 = 0.12 mag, 10.6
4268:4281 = 0.19 mag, 10.4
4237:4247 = -0.16 mag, 13.5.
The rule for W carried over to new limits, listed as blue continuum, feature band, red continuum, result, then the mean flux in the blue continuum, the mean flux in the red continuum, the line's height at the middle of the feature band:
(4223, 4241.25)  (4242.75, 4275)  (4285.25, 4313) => -0.11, 10.5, 9.52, 10.1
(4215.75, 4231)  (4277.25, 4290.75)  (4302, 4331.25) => -0.04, 10.5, 11.7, 11.2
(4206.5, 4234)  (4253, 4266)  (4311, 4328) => 0.06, 11.6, 12.9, 12.1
